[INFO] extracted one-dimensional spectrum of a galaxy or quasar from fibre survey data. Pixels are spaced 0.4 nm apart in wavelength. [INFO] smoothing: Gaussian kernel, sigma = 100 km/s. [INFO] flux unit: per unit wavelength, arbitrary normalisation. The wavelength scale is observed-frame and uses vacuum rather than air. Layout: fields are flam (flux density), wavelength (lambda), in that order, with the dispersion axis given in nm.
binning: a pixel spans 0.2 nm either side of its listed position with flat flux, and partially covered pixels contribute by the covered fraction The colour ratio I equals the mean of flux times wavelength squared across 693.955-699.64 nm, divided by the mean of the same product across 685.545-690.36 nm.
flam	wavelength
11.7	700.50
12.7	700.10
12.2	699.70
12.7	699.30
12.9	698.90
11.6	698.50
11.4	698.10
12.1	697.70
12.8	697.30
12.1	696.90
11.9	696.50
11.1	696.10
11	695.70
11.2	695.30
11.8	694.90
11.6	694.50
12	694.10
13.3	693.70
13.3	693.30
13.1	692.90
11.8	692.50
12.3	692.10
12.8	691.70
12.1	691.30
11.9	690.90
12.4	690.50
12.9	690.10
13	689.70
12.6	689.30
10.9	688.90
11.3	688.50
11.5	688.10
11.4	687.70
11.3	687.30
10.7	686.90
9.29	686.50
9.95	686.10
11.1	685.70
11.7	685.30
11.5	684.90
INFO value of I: 1.07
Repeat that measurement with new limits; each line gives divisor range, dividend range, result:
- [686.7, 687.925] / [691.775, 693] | 1.13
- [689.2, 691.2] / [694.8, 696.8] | 0.93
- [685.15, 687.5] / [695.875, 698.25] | 1.15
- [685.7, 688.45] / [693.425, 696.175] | 1.12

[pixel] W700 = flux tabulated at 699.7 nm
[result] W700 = 12.2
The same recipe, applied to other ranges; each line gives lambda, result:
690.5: 12.4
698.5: 11.6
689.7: 13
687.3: 11.3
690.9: 11.9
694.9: 11.8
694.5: 11.6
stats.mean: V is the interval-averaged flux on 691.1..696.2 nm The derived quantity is 12.1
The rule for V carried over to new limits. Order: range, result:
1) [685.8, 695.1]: 11.9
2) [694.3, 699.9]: 11.9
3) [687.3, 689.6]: 11.6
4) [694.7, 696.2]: 11.3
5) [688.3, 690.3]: 12.1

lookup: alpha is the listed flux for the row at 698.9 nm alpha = 12.9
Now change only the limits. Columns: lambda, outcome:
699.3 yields 12.7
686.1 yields 9.95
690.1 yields 12.9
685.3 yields 11.7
